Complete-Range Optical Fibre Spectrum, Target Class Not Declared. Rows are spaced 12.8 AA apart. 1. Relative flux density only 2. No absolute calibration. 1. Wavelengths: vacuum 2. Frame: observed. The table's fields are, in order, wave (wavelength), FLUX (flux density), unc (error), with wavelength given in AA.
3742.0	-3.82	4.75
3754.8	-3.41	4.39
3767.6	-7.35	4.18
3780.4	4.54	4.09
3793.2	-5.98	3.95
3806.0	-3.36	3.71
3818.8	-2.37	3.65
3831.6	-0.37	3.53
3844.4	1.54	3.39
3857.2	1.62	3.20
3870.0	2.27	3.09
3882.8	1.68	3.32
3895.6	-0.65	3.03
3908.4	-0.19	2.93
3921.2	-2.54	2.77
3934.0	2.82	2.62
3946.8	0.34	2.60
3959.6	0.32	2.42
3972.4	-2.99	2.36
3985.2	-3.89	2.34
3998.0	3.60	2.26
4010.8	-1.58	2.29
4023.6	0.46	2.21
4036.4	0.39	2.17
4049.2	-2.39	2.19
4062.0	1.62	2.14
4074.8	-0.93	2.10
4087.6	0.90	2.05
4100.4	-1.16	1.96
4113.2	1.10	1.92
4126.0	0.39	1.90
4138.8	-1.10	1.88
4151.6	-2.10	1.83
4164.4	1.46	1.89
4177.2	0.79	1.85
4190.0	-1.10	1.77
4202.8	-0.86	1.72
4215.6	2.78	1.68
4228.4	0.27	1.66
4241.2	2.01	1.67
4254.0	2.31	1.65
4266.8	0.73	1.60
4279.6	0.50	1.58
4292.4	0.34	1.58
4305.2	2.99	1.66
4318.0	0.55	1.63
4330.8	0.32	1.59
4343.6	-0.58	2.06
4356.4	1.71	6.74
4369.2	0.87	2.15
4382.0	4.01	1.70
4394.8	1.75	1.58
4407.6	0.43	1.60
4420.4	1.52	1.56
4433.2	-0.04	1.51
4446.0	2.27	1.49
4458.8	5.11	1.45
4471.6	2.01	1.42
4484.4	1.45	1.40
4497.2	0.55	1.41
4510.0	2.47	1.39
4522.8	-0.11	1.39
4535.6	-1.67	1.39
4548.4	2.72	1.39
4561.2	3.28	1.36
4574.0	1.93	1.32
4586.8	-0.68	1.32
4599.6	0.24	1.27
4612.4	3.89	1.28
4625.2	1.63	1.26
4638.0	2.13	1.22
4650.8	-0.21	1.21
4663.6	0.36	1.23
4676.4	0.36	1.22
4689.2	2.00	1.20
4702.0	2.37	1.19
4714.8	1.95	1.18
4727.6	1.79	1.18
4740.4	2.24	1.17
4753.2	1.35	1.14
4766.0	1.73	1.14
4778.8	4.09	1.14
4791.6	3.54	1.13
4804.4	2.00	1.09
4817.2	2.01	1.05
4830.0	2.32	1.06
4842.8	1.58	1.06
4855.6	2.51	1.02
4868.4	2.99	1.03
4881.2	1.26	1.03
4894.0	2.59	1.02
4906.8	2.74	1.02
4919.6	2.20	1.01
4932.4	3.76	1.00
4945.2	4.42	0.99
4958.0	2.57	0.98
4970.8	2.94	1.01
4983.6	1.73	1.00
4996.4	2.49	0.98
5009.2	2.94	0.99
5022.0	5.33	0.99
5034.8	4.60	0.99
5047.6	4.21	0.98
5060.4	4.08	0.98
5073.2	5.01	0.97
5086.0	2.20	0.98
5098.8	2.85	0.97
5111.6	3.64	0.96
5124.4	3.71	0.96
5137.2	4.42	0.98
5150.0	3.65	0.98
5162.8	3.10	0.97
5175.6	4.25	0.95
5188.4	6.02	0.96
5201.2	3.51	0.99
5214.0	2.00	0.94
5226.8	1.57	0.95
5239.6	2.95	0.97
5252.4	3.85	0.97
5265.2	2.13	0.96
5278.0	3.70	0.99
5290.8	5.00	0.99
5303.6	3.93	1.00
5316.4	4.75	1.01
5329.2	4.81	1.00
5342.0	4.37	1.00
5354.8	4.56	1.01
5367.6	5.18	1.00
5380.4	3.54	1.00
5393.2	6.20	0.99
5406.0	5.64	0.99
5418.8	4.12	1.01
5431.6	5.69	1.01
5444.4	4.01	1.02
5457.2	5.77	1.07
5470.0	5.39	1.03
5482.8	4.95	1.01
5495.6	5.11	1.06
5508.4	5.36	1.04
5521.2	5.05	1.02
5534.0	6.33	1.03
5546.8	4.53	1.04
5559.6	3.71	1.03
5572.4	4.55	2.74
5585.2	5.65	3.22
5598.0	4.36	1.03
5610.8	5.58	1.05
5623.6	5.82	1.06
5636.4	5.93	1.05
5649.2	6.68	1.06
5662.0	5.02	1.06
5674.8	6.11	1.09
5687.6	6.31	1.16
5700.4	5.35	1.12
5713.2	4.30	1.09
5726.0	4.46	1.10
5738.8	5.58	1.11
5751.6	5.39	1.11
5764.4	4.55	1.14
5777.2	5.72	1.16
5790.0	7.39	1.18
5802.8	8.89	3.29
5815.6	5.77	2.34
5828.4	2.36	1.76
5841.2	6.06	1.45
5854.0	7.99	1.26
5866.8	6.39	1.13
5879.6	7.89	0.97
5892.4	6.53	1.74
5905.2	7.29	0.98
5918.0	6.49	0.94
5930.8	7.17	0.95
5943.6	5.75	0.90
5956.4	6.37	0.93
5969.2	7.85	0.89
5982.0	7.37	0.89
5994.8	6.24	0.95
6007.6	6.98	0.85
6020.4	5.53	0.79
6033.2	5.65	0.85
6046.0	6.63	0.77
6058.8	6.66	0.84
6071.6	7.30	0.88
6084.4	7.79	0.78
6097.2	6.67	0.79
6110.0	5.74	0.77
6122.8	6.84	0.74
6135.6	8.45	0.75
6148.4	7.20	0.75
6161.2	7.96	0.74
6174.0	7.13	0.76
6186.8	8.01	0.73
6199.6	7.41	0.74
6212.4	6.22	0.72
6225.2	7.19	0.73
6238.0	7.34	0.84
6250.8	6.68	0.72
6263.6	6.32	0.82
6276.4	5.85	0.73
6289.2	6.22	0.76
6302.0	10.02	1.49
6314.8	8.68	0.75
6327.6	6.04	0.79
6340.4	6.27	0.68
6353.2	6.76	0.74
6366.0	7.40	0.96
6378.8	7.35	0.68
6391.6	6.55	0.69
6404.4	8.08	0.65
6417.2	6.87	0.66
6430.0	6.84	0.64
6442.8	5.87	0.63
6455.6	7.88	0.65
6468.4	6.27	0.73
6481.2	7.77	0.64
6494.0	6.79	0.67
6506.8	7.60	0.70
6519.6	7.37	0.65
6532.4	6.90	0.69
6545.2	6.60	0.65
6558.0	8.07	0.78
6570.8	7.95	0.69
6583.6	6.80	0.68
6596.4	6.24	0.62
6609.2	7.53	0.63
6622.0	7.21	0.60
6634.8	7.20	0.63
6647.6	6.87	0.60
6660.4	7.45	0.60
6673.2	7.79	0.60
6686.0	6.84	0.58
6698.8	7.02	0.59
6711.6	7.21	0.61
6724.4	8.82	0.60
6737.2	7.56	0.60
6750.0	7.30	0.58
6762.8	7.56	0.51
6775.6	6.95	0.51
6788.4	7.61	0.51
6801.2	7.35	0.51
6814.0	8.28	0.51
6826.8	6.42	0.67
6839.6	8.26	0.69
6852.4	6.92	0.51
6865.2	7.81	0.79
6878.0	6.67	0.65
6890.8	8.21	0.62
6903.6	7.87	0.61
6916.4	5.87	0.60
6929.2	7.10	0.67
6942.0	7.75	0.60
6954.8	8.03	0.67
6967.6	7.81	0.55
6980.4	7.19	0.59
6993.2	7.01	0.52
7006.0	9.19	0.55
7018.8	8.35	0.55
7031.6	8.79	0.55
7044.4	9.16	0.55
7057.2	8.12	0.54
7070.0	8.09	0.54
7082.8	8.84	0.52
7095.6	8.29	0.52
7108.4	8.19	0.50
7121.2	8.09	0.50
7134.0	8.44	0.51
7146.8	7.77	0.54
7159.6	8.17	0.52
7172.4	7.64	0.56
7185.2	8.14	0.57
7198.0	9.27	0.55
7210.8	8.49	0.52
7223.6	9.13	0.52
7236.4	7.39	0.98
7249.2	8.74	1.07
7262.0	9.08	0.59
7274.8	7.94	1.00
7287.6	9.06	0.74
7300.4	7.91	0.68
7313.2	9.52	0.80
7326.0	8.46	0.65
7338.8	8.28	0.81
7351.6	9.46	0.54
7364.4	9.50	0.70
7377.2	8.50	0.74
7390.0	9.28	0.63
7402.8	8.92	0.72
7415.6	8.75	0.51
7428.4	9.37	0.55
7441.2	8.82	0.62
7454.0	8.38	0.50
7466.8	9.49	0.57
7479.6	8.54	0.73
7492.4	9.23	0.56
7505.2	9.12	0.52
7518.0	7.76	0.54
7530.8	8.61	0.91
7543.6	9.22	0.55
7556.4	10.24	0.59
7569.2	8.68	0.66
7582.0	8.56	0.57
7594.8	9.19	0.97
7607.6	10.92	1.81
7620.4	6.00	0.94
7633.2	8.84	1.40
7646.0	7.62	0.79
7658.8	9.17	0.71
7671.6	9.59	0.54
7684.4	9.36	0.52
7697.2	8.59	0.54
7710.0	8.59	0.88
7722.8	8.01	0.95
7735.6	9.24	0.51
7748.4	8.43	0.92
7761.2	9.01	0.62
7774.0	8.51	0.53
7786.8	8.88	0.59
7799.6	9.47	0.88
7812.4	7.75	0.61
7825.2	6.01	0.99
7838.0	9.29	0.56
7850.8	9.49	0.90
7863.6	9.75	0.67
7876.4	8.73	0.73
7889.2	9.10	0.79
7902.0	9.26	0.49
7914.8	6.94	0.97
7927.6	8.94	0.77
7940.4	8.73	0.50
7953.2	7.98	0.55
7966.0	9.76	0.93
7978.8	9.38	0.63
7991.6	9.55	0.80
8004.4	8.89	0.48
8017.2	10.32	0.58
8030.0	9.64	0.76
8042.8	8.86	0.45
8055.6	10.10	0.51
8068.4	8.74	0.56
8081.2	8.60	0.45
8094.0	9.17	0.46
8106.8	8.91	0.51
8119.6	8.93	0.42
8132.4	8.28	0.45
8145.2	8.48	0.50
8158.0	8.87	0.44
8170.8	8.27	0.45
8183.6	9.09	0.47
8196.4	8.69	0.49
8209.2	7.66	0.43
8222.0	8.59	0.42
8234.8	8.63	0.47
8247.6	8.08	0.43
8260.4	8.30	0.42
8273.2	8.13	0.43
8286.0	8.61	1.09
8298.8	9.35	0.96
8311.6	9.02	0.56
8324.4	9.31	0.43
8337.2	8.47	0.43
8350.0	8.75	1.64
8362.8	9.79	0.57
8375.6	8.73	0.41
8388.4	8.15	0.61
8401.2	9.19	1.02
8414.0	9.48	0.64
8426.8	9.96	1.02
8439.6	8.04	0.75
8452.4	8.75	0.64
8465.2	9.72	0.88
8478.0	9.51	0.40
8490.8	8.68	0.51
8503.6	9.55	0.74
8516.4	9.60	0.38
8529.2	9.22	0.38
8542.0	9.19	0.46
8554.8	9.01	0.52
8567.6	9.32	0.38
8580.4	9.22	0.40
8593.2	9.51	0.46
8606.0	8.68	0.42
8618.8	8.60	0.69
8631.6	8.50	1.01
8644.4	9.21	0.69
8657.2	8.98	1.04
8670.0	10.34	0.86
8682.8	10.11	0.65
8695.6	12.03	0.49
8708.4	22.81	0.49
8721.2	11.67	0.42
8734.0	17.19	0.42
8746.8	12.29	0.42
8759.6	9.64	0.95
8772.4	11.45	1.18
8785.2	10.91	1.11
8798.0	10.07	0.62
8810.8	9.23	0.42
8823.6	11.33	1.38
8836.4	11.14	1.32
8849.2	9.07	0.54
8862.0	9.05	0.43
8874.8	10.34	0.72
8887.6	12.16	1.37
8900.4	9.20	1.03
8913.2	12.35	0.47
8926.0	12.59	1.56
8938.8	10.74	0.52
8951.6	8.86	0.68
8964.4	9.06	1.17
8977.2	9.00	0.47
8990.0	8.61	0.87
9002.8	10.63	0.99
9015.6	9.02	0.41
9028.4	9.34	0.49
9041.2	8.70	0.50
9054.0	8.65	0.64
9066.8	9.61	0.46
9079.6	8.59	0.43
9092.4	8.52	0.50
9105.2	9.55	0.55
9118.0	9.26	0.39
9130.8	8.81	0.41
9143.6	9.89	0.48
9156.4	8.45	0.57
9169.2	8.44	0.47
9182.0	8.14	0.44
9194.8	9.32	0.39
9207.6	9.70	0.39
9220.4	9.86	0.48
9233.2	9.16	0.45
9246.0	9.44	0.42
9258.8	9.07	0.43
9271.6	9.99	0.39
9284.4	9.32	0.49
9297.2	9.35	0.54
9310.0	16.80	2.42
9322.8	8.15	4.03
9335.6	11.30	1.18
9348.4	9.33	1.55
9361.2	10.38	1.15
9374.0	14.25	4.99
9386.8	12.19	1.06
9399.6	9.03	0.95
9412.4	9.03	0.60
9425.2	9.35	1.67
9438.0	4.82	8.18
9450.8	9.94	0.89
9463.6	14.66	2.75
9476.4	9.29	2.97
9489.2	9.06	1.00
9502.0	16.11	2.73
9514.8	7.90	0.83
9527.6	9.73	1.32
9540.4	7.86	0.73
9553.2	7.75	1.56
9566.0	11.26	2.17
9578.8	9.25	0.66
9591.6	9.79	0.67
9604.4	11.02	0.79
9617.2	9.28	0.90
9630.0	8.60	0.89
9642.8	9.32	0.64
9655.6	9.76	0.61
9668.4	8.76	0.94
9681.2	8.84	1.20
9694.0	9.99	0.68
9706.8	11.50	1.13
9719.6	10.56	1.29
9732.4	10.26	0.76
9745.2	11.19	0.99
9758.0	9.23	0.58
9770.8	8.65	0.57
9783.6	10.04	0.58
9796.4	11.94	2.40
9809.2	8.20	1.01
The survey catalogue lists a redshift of 0.327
